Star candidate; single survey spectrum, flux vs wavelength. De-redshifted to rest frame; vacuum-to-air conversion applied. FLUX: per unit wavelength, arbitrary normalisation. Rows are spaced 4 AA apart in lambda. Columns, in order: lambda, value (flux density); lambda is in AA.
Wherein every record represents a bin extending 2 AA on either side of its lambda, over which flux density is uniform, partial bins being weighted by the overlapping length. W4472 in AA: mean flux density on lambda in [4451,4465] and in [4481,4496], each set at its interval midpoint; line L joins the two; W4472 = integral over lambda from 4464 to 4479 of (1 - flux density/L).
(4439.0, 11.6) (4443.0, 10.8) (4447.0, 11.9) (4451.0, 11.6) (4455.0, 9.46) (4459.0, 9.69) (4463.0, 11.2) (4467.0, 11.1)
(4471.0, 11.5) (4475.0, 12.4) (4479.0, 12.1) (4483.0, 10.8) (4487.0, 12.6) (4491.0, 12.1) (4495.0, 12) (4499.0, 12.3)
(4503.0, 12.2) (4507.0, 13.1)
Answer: -0.92 AA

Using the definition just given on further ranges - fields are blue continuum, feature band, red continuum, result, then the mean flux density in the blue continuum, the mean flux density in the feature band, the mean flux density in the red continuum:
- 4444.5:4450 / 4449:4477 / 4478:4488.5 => 1.8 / 11.7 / 11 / 11.8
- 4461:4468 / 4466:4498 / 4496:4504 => -0.5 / 11.2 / 11.9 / 12.2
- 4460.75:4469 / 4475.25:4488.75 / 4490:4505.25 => -0.3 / 11.1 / 11.9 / 12.2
